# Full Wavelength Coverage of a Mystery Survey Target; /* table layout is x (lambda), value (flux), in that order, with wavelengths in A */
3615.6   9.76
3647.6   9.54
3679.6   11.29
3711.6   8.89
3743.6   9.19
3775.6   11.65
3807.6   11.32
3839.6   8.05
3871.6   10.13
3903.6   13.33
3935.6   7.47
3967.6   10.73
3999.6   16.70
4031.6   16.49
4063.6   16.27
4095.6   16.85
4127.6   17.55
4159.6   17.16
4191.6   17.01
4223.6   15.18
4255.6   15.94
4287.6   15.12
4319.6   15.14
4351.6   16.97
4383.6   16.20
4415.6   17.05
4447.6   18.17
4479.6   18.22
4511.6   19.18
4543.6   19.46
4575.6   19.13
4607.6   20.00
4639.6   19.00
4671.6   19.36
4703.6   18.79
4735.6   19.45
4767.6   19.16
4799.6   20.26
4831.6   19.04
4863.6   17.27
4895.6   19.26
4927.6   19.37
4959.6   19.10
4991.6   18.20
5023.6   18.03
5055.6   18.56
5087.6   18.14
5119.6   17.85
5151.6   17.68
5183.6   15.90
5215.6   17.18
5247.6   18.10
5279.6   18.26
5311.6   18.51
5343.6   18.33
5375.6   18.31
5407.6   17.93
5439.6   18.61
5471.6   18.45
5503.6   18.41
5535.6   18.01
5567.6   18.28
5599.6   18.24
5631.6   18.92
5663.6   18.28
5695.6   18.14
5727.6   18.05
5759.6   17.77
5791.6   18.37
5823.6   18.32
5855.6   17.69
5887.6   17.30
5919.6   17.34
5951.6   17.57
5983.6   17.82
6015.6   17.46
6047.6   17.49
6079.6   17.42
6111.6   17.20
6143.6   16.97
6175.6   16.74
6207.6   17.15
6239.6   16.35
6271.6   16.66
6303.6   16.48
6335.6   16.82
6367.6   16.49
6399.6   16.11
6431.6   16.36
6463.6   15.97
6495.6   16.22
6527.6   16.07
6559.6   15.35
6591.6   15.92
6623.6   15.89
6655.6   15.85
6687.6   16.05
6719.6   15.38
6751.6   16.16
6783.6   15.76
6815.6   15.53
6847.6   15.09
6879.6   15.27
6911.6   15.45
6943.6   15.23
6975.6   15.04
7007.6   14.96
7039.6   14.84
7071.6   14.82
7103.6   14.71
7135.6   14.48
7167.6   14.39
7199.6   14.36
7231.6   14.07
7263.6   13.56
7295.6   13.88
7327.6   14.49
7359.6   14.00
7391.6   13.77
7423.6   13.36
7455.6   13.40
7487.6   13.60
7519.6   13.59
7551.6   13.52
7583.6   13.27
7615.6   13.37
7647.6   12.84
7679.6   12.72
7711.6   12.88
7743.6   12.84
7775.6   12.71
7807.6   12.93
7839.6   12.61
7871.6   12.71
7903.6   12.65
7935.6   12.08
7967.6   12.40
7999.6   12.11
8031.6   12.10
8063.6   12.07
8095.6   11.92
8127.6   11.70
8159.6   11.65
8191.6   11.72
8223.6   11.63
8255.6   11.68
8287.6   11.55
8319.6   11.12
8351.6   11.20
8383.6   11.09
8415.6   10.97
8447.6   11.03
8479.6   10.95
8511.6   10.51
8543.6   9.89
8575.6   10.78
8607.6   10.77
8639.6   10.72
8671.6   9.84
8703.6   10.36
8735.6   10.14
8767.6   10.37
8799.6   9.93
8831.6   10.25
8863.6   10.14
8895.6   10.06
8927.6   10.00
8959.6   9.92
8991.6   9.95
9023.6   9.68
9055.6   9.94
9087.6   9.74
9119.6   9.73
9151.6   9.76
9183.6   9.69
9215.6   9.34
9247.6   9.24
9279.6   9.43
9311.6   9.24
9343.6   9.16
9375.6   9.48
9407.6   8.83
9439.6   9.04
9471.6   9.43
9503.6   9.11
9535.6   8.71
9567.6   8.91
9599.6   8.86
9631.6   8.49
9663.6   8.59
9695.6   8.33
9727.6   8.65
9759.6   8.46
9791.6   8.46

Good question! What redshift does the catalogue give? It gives 0.00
